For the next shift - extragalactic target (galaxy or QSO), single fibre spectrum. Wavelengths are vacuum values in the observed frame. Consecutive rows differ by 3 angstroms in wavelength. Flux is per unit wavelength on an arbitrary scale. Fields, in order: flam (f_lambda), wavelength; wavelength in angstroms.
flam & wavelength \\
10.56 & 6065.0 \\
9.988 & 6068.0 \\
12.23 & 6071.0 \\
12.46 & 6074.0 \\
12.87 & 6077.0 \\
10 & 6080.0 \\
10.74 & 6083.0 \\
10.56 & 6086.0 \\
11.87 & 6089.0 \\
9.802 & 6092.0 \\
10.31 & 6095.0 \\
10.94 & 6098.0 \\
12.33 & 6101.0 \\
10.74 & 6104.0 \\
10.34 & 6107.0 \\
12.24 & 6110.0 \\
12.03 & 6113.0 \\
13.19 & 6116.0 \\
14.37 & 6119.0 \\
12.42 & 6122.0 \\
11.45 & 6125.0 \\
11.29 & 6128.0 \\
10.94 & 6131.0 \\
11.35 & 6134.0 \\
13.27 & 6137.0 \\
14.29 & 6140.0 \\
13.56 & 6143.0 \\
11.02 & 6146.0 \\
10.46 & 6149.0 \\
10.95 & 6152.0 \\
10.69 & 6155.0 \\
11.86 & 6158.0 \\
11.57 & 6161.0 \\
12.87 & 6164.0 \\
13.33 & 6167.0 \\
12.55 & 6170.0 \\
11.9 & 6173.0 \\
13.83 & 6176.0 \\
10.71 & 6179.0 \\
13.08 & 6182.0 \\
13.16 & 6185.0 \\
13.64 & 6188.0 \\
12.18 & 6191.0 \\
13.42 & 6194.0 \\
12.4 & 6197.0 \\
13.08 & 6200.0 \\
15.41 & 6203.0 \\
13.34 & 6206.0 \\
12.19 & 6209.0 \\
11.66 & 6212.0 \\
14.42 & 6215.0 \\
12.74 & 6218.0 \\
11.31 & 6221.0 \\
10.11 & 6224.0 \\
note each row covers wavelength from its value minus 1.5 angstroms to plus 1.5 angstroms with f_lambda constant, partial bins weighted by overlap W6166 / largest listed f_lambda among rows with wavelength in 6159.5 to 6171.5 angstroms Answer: 13.33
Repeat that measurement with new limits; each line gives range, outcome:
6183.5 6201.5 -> 13.64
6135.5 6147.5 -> 14.29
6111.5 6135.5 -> 14.37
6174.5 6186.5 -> 13.83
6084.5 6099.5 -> 11.87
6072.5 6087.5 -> 12.87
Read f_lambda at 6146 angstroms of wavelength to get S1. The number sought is 11.02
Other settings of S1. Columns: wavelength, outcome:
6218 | 12.74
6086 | 10.56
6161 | 11.57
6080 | 10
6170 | 12.55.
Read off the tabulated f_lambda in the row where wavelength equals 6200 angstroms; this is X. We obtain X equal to 13.08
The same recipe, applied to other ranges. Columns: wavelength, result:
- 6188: 13.64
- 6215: 14.42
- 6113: 12.03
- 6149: 10.46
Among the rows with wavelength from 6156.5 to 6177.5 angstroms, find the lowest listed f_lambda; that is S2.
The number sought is 11.57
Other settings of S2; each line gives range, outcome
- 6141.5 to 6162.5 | 10.46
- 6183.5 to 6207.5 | 12.18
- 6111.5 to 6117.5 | 12.03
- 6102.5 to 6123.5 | 10.34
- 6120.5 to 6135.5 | 10.94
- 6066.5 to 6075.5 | 9.988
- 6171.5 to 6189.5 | 10.71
